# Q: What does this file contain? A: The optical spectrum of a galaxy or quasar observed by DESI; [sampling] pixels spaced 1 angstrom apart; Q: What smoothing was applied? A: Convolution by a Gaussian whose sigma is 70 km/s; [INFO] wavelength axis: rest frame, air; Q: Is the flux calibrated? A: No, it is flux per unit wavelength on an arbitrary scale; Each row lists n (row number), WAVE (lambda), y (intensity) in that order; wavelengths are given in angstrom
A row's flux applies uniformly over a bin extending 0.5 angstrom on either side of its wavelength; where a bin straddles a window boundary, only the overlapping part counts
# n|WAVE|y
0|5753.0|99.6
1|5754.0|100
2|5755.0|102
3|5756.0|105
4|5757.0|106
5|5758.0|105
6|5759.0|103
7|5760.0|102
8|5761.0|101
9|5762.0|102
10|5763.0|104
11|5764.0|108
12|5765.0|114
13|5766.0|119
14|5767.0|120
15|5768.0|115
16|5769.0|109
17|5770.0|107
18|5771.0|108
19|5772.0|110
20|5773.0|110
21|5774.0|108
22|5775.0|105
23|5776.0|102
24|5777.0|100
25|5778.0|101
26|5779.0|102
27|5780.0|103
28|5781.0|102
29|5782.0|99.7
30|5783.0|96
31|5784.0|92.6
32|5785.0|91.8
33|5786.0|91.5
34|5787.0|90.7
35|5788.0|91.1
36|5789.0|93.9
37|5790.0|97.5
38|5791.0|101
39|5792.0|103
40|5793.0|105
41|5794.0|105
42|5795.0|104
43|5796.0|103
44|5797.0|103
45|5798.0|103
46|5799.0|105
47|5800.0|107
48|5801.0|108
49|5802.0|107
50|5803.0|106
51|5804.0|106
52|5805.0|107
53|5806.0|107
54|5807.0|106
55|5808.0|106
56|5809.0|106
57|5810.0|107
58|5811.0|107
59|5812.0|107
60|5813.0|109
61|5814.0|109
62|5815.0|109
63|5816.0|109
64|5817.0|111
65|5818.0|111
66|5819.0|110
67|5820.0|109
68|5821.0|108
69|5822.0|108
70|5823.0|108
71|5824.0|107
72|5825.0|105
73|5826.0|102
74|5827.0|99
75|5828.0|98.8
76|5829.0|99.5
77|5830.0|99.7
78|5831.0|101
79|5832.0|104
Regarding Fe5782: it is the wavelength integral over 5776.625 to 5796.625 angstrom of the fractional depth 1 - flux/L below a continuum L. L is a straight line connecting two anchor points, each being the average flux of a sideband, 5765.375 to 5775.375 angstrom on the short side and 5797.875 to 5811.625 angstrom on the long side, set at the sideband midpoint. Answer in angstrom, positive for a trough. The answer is 1.87 angstrom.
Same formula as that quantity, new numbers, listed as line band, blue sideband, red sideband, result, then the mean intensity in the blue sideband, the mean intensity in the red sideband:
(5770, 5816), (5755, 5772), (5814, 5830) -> 1.61 angstrom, 108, 106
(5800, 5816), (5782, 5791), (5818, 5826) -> -0.77 angstrom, 93.9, 108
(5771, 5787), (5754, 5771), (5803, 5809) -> 0.92 angstrom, 107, 106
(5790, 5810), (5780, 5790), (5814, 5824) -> -0.76 angstrom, 95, 109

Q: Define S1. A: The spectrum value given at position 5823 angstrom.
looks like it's 108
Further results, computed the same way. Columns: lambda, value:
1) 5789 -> 93.9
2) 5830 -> 99.7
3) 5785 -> 91.8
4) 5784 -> 92.6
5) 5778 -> 101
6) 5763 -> 104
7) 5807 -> 106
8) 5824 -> 107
